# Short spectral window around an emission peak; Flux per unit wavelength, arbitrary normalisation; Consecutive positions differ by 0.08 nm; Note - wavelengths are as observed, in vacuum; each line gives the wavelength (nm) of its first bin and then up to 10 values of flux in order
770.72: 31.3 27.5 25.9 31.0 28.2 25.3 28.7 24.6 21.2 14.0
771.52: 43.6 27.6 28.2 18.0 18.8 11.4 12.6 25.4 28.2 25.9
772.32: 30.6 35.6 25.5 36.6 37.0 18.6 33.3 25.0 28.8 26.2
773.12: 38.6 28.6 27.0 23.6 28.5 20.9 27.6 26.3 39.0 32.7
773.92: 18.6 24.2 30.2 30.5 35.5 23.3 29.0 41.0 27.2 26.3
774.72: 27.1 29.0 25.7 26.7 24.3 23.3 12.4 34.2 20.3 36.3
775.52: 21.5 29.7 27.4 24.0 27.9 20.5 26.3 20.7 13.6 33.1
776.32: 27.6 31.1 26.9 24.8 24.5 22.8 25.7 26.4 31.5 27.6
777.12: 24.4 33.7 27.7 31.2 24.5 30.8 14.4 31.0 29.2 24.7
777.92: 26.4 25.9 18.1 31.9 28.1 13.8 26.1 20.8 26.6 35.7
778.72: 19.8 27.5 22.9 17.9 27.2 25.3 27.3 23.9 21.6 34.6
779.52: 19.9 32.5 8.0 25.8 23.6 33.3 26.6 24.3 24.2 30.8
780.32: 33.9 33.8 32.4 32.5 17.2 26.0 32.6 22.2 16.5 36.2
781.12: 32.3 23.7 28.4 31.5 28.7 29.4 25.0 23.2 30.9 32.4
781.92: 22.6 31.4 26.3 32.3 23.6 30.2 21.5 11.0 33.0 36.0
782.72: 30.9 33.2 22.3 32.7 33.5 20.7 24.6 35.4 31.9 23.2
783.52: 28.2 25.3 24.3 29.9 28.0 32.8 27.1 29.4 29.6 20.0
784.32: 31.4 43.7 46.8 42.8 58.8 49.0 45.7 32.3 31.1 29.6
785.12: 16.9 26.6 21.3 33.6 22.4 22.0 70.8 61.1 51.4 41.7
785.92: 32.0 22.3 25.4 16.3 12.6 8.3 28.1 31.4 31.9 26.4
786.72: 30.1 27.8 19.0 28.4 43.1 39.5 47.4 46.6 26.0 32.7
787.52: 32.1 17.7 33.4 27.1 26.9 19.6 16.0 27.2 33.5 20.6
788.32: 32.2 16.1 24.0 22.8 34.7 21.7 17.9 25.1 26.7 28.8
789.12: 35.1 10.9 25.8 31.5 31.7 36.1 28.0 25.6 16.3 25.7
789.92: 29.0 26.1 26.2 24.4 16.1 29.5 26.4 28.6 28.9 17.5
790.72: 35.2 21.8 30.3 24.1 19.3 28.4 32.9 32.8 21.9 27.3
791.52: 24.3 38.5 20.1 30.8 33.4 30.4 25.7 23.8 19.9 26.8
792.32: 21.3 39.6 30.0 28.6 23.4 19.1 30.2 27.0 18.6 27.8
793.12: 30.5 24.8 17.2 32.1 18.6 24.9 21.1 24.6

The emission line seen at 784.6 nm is H-alpha 6563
